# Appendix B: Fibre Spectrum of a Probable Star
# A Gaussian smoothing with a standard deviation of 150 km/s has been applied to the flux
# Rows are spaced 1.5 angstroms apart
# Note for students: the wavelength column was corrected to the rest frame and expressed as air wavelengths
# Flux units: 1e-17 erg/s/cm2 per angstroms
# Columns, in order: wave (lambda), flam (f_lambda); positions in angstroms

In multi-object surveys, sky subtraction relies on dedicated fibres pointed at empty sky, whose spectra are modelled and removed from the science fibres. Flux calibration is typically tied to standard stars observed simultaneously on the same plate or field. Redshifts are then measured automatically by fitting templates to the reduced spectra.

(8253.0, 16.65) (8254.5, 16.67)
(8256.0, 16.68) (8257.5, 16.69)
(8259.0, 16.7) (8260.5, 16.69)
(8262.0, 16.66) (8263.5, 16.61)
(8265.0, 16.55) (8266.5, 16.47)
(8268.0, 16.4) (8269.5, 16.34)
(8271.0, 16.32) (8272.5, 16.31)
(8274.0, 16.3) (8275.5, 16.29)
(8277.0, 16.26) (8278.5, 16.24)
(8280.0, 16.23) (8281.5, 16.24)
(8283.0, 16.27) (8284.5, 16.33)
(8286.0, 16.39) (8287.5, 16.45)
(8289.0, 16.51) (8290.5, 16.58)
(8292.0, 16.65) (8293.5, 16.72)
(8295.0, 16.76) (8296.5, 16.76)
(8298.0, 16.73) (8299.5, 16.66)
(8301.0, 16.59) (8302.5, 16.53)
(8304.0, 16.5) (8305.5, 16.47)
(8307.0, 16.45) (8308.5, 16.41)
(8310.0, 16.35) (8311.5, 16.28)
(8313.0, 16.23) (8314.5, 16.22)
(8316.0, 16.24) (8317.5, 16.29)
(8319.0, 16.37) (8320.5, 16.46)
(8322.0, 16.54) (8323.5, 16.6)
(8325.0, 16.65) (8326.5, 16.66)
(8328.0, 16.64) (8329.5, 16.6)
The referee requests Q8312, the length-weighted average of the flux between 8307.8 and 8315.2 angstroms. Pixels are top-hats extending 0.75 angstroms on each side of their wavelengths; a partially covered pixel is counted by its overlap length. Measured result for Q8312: 16.3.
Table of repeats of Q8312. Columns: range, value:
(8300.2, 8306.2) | 16.5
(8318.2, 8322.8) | 16.5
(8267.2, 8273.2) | 16.3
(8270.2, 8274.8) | 16.3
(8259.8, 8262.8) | 16.7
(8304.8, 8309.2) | 16.4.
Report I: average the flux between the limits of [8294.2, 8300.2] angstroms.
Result 16.7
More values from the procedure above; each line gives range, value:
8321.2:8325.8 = 16.6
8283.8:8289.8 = 16.4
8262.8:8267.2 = 16.5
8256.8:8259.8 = 16.7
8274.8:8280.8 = 16.3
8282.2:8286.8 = 16.3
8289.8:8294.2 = 16.6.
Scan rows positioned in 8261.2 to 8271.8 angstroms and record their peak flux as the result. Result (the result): 16.66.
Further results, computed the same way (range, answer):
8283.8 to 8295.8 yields 16.76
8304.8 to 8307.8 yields 16.47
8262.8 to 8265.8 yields 16.61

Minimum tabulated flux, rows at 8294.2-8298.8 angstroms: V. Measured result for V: 16.73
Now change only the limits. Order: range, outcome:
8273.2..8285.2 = 16.23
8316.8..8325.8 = 16.29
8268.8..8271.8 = 16.32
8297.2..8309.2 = 16.41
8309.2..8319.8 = 16.22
